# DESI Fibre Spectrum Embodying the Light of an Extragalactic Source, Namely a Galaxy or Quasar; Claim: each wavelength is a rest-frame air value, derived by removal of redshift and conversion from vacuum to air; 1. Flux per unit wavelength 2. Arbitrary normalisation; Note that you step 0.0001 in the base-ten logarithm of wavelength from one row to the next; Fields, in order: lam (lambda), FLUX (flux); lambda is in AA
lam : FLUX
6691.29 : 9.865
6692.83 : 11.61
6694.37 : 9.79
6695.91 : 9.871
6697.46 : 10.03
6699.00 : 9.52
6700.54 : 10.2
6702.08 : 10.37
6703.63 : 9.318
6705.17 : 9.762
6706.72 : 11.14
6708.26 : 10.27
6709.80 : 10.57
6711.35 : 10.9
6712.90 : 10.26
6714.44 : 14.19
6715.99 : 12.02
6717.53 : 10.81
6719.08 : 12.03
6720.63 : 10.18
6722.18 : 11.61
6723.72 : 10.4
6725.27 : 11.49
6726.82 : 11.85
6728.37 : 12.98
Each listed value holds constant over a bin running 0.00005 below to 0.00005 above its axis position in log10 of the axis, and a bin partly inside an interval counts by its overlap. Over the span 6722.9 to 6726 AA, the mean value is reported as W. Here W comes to 11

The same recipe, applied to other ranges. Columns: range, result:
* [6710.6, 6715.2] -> 11.8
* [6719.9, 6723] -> 10.9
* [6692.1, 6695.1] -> 10.7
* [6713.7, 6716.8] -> 13.1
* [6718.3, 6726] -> 11.1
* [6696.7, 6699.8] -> 9.79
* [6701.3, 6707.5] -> 10.1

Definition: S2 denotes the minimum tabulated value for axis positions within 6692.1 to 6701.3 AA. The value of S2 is 9.52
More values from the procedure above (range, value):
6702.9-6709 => 9.318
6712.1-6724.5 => 10.18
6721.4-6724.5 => 10.4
